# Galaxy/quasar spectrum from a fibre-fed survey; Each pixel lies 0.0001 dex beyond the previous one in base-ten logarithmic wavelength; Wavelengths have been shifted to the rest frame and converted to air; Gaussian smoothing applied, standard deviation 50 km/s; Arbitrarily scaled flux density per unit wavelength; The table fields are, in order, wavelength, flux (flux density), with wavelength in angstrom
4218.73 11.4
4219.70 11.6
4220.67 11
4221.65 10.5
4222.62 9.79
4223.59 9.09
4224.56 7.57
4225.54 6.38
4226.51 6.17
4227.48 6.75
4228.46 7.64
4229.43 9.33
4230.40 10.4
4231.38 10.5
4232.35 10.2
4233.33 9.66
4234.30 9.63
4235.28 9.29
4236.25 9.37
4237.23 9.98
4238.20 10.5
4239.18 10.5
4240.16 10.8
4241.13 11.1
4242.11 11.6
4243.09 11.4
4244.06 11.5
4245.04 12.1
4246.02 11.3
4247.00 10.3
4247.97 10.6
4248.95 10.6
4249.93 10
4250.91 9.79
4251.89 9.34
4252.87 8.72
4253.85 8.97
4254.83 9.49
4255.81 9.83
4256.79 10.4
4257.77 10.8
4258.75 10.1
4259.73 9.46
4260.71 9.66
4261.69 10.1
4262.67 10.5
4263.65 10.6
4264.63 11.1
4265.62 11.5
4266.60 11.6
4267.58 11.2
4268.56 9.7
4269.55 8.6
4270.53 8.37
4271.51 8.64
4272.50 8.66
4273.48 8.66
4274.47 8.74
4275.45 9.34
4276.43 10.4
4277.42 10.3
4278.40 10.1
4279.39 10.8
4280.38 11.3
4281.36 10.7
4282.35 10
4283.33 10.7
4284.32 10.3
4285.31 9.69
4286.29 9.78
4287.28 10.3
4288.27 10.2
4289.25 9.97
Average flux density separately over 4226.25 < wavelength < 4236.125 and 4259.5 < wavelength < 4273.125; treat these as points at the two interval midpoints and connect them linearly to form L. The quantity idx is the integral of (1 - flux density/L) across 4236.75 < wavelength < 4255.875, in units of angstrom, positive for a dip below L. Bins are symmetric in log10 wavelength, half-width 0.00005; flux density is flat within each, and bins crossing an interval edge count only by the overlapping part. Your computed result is -2.0 angstrom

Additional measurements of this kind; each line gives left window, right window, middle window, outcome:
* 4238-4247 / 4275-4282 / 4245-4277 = 2.5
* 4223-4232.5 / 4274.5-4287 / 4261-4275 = -0.1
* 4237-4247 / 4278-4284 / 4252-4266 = 1.0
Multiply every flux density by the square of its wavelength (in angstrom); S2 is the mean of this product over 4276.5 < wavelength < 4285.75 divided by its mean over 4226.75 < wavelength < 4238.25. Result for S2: 1.1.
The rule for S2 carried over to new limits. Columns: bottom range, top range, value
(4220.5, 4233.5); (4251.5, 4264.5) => 1.13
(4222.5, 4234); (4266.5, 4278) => 1.12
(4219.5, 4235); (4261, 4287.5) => 1.13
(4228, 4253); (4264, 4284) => 0.99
